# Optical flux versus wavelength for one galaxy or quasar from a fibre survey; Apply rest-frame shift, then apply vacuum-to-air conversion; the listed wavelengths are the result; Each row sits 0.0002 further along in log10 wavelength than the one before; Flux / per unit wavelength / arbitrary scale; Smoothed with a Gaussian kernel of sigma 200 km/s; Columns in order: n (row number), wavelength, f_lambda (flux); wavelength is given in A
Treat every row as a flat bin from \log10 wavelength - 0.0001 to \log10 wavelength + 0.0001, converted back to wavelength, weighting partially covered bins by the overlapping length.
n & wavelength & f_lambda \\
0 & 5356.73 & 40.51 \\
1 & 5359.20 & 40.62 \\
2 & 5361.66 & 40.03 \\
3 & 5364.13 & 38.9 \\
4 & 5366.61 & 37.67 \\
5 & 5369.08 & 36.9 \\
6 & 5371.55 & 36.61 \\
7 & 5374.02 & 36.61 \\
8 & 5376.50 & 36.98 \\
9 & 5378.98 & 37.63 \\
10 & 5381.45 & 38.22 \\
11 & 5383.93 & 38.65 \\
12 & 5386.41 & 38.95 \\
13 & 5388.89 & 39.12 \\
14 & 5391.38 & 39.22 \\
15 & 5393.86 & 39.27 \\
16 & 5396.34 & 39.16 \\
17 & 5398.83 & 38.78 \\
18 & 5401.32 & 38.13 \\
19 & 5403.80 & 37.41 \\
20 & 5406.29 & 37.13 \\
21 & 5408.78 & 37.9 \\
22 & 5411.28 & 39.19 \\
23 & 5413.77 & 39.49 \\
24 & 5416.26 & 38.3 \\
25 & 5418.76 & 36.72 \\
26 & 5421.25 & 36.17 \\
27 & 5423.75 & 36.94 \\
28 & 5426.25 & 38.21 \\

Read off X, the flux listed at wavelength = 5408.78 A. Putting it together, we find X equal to 37.9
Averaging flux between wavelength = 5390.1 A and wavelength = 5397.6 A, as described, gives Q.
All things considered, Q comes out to 39.2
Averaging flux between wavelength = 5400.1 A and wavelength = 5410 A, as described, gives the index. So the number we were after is 37.7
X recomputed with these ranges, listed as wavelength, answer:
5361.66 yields 40.03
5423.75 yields 36.94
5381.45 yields 38.22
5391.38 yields 39.22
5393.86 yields 39.27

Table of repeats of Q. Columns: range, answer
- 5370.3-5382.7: 37.2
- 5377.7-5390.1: 38.5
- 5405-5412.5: 38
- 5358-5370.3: 38.8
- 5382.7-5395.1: 39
